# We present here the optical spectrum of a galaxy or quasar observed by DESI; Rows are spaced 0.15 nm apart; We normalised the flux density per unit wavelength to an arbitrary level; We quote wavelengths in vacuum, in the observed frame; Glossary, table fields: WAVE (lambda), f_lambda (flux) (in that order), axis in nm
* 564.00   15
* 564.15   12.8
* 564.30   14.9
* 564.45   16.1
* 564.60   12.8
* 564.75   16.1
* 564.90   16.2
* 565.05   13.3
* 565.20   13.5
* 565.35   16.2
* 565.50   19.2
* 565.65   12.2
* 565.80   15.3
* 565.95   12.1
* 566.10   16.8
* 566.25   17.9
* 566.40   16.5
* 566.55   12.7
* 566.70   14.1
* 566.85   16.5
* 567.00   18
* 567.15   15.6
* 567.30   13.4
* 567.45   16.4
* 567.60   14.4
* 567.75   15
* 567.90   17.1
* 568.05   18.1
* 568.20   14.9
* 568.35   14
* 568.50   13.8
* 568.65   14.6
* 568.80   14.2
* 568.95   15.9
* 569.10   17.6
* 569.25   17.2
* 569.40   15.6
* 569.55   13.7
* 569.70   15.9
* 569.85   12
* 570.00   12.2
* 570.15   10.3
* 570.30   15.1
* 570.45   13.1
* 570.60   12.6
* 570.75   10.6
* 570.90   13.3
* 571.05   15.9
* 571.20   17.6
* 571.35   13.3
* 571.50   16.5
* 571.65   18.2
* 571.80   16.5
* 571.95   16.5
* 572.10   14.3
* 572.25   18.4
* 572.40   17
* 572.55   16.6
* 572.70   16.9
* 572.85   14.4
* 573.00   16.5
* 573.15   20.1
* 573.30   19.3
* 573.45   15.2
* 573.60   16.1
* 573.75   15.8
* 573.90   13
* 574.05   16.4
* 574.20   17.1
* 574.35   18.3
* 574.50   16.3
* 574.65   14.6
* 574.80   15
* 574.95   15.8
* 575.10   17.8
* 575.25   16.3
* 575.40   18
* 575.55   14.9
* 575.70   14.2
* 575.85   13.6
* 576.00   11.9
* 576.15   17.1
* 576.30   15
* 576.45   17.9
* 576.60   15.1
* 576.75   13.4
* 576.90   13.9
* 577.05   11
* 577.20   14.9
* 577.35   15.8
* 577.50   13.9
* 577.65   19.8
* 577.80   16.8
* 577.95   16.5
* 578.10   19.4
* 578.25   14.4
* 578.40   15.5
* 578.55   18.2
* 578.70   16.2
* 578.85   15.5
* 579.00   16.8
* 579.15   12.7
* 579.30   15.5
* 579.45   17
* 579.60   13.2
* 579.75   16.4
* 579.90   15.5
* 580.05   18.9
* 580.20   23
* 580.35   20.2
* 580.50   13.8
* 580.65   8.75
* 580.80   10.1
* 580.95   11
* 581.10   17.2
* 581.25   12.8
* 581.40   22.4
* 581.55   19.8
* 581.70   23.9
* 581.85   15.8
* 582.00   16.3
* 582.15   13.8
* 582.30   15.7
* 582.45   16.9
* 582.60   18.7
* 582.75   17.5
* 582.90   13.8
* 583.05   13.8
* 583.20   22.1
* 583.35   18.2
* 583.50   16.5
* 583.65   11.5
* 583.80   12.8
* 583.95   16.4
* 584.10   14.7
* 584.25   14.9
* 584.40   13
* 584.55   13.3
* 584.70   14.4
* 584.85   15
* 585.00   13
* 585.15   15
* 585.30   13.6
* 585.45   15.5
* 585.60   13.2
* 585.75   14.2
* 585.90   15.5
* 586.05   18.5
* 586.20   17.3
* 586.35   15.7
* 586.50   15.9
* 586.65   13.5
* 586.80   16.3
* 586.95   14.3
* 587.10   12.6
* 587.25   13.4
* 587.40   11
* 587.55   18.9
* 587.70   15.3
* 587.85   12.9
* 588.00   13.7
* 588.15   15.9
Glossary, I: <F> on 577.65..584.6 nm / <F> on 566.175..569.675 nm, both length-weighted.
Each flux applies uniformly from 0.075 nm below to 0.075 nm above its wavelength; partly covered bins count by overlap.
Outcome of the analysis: 1.0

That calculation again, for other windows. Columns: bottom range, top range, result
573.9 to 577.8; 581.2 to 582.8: 1.14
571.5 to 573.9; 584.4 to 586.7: 0.89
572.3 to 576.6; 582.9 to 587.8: 0.93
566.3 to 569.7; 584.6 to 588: 0.95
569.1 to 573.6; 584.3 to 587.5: 0.94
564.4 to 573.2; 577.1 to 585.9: 1.03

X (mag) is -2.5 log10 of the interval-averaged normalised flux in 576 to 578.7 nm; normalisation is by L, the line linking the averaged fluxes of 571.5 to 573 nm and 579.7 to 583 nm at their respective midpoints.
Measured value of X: 0.053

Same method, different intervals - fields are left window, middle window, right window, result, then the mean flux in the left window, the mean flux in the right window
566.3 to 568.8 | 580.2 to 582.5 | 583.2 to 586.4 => -0.07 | 15.3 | 15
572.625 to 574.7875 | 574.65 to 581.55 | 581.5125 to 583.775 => 0.06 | 16.4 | 16.8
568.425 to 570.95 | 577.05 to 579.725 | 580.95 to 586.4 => -0.05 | 14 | 15.8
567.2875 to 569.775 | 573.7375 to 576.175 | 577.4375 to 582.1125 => 0.02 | 15.5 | 16.3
